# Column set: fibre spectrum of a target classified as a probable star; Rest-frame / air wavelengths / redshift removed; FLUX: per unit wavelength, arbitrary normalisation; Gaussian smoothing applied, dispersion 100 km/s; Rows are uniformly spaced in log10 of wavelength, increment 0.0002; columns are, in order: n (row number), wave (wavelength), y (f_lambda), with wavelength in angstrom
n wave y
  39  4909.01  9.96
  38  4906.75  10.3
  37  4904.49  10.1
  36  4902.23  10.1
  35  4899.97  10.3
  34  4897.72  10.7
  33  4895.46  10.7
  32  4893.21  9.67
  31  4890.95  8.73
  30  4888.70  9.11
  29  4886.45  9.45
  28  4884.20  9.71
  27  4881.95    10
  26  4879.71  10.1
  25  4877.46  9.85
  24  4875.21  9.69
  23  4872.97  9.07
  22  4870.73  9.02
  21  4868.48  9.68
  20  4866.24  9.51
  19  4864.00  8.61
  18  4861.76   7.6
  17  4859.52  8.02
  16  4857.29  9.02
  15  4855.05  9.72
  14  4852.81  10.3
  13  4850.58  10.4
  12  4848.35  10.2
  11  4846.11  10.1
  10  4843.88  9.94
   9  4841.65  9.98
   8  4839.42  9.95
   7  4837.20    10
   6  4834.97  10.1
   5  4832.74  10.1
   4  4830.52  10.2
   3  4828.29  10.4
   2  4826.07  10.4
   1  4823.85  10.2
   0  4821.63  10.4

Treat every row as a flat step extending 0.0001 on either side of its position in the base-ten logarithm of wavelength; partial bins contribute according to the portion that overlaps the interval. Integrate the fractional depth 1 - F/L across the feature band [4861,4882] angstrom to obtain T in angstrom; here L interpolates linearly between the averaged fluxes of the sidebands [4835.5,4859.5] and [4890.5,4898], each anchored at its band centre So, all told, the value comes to 1.3 angstrom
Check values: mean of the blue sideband 9.88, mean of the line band 9.31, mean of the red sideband 9.96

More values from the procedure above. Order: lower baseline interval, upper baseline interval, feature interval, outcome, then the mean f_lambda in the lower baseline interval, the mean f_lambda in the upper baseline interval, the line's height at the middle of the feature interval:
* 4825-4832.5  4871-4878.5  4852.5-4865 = 1.3 angstrom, 10.3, 9.48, 9.77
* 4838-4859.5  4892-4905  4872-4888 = 0.7 angstrom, 9.86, 10.3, 10.1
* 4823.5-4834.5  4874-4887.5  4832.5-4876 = 2.2 angstrom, 10.3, 9.8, 10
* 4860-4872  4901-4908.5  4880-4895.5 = 0.0 angstrom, 8.84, 10.1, 9.57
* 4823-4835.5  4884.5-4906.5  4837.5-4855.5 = 0.1 angstrom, 10.2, 9.88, 10.1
